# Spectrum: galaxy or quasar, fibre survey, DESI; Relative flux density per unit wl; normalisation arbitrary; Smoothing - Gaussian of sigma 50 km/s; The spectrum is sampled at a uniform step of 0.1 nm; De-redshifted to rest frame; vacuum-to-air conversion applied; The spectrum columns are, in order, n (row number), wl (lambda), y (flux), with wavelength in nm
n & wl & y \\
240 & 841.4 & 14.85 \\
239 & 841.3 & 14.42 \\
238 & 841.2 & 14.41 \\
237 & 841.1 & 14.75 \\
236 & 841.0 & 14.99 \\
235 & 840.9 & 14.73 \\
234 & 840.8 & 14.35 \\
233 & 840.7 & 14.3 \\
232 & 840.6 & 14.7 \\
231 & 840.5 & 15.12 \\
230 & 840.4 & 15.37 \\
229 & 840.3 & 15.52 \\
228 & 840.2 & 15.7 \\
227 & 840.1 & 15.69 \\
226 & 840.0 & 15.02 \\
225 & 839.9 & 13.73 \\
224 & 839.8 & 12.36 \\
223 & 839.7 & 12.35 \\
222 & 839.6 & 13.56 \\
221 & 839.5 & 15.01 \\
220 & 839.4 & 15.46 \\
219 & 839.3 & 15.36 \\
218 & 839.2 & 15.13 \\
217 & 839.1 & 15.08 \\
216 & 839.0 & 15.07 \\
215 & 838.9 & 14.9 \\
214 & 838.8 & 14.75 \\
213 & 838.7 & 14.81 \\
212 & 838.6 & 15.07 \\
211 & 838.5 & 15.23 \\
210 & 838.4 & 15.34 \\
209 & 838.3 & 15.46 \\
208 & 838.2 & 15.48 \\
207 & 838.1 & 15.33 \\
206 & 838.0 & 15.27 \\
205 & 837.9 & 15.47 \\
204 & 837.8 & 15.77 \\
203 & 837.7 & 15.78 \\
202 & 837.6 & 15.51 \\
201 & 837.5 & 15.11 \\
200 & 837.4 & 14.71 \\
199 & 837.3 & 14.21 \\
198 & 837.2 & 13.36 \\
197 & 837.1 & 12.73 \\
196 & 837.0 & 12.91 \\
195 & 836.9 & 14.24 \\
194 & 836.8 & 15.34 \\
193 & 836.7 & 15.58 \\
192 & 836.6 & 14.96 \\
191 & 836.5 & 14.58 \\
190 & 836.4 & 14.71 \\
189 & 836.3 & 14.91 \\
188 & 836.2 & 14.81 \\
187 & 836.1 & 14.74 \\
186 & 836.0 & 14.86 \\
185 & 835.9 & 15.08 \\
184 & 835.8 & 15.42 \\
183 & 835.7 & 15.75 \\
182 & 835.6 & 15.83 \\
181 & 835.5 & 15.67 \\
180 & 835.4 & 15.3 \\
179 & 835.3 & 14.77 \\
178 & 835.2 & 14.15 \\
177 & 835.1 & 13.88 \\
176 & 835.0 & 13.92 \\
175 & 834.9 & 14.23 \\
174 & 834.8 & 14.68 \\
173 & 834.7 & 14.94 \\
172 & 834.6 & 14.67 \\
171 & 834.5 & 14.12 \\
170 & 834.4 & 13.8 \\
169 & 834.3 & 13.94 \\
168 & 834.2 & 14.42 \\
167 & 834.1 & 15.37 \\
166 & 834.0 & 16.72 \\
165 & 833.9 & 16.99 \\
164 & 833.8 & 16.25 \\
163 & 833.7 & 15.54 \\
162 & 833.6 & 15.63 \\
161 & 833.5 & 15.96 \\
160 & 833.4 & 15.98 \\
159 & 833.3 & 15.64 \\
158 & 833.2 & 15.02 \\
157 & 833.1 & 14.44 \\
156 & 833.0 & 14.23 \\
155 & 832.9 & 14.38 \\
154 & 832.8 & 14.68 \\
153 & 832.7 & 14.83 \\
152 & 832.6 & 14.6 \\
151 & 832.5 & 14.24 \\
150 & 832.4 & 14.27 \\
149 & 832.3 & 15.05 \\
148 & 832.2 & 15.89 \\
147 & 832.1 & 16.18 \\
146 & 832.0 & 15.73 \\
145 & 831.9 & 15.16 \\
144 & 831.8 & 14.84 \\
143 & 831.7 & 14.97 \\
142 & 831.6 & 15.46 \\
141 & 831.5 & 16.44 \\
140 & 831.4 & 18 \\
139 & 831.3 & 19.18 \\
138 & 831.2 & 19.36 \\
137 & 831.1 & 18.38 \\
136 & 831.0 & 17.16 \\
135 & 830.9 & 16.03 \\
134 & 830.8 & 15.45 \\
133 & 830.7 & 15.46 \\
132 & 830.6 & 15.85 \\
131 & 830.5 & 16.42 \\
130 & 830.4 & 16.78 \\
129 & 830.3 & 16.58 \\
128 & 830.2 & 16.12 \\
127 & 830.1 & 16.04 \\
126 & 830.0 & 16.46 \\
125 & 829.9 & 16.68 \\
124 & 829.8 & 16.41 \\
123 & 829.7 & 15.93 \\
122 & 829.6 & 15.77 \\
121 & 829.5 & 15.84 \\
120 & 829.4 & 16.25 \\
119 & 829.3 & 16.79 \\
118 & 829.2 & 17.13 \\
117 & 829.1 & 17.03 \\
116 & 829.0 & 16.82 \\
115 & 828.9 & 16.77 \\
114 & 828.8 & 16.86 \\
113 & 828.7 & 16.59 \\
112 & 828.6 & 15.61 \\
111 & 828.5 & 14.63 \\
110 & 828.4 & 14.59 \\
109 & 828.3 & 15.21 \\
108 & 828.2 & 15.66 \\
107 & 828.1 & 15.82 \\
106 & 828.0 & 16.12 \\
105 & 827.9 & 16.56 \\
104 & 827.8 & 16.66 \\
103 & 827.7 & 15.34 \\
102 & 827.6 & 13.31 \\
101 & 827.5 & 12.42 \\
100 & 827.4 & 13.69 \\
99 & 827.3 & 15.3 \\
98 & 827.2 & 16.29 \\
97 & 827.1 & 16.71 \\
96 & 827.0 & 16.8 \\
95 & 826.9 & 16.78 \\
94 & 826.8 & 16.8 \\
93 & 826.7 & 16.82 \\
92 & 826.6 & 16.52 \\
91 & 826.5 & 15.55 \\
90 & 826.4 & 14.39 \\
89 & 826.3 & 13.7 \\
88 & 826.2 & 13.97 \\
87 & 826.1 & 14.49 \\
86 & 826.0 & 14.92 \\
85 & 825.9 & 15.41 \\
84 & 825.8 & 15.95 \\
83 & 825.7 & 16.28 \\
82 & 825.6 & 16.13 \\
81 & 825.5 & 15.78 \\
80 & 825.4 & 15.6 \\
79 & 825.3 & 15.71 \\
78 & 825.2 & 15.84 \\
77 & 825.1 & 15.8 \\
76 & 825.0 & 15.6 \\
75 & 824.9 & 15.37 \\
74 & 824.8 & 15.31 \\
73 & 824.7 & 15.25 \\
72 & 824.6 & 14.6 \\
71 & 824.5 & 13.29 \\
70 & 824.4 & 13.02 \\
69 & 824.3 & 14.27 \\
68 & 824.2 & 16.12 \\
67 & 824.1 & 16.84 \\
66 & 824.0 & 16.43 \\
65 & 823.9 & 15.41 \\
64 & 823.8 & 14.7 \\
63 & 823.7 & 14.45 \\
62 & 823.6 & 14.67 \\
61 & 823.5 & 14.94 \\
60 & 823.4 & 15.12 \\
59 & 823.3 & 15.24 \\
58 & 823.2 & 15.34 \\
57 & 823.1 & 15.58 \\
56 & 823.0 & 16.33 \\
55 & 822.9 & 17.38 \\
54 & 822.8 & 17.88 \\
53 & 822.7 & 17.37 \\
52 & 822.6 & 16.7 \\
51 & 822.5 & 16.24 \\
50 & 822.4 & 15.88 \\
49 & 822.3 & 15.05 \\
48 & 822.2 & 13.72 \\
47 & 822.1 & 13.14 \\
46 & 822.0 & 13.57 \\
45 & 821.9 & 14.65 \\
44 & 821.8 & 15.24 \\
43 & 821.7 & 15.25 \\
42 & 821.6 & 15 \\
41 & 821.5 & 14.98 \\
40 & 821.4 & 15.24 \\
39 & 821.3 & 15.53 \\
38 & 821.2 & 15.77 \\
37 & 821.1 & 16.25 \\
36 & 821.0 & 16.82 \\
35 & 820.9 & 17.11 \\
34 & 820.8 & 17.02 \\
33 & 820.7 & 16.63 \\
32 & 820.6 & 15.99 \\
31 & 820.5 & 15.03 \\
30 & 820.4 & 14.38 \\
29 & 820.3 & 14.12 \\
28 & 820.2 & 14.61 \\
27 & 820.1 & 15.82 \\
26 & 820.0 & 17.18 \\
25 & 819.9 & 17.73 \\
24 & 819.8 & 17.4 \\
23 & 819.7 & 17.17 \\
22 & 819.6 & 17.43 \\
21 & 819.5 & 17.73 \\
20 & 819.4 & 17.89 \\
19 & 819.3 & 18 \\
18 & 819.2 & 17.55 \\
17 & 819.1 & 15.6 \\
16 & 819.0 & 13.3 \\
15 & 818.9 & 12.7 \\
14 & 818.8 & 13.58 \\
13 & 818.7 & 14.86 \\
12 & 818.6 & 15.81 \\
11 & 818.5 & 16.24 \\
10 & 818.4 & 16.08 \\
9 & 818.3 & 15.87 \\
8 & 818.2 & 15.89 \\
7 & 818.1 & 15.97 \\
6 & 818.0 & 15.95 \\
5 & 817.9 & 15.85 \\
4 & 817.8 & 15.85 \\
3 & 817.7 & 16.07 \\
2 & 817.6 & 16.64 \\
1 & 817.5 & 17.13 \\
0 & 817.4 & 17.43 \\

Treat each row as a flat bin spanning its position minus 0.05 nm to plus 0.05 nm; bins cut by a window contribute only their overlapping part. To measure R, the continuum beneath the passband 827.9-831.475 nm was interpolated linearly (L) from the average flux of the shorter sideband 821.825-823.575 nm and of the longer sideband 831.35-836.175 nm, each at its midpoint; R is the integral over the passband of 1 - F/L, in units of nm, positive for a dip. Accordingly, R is -0.28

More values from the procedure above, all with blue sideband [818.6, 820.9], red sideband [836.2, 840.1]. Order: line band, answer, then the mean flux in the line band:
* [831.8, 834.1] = -0.035 nm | 15.3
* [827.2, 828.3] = 0.022 nm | 15.1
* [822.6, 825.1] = 0.041 nm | 15.5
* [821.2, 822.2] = 0.072 nm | 14.7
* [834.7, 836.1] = 0.004 nm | 14.9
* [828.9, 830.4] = -0.109 nm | 16.4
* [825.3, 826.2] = 0.006 nm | 15.5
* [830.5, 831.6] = -0.130 nm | 17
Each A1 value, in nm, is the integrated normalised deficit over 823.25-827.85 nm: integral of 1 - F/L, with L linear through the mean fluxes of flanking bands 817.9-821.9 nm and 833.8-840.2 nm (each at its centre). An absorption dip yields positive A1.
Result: 0.07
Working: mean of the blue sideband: 15.9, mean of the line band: 15.3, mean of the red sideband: 14.8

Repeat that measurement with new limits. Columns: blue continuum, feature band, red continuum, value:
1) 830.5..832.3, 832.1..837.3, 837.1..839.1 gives 0.28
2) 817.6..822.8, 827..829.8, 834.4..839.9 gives -0.09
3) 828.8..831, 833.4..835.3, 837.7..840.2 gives 0.08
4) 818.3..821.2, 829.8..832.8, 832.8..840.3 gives -0.17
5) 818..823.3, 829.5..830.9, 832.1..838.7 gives -0.08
